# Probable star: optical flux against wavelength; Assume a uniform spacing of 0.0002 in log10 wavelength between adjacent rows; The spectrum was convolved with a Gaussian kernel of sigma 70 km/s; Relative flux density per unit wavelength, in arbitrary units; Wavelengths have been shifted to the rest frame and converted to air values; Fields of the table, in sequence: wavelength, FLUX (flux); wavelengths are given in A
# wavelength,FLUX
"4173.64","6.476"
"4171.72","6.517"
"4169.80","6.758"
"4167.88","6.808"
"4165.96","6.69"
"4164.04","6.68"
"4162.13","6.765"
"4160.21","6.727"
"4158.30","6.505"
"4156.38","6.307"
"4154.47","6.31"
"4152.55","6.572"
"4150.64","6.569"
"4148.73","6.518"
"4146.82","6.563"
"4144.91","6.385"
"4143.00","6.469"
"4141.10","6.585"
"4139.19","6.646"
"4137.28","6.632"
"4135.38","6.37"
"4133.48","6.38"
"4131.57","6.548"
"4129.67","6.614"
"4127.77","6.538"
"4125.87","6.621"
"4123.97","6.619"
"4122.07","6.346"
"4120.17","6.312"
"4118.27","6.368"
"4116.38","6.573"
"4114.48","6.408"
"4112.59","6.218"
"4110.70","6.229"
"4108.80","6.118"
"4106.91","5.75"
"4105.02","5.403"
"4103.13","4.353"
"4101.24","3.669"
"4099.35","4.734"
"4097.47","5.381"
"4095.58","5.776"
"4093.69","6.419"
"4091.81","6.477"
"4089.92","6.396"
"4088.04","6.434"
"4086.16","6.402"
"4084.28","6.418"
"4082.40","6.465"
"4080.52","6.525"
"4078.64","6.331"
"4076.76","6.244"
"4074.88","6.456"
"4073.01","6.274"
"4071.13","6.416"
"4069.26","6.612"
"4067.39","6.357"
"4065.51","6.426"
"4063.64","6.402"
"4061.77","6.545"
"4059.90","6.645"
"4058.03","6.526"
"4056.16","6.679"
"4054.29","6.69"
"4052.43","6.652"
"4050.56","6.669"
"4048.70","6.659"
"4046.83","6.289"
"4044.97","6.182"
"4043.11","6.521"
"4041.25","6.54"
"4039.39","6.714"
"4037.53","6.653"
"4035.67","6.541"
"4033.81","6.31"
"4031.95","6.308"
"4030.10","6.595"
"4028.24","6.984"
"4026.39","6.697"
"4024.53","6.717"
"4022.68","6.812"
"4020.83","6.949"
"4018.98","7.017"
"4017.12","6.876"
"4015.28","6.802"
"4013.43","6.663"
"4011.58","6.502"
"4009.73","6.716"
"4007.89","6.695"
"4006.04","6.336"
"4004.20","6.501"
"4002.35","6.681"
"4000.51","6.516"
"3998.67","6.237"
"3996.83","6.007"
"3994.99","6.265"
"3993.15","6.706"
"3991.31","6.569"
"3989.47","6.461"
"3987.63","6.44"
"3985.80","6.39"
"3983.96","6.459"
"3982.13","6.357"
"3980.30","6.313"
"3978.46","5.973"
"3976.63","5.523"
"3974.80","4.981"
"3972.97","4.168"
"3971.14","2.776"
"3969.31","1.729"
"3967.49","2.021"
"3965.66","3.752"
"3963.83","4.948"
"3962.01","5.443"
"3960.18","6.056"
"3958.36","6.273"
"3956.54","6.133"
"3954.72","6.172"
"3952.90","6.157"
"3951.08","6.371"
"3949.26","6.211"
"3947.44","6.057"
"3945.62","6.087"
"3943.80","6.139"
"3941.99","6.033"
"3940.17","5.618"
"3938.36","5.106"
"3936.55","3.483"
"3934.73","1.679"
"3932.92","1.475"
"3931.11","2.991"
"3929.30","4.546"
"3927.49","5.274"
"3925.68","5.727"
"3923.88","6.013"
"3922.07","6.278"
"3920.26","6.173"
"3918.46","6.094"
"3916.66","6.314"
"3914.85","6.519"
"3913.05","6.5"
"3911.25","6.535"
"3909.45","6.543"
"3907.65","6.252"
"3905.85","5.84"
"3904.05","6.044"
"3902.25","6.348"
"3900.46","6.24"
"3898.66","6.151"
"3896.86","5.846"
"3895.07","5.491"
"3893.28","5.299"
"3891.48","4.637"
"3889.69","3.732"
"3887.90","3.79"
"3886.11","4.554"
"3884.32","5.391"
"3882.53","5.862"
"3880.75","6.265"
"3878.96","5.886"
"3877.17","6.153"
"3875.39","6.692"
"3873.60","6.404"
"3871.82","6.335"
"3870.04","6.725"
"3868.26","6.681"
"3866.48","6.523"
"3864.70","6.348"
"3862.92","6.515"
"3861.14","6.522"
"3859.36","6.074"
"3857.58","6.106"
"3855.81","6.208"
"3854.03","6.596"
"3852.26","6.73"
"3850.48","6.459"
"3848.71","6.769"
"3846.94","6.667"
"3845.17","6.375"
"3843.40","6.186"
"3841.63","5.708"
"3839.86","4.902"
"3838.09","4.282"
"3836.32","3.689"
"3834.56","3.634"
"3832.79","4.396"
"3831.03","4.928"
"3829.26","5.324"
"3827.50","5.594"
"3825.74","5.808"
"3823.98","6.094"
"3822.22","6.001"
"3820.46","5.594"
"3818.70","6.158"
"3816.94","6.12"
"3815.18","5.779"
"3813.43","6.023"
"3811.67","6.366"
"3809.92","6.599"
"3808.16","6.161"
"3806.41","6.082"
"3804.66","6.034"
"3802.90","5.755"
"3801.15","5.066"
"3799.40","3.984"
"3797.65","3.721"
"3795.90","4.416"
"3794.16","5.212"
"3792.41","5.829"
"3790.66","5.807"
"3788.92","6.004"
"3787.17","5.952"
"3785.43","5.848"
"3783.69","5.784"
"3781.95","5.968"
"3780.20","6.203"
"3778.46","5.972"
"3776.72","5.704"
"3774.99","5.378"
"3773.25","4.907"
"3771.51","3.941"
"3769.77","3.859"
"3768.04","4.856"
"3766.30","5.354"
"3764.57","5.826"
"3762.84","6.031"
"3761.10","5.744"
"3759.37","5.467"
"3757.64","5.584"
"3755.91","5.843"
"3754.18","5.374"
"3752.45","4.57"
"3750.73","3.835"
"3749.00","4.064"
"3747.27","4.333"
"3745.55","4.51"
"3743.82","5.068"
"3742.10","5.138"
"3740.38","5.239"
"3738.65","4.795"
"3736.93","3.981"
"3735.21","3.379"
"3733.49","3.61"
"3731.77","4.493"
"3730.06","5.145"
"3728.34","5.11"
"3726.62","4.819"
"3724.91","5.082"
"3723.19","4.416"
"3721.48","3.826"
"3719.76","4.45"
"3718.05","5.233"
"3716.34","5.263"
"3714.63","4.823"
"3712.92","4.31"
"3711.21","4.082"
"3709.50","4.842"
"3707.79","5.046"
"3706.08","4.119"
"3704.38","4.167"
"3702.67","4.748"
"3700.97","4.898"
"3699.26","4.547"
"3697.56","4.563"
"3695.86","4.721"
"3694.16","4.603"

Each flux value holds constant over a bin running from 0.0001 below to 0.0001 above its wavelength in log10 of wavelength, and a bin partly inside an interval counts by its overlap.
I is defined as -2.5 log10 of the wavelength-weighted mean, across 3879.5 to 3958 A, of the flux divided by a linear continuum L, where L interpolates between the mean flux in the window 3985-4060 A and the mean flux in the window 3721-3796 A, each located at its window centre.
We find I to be 0.09 mag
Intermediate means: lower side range 5.07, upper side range 6.58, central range 5.5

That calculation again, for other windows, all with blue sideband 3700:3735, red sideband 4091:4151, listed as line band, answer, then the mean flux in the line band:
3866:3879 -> -0.24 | 6.46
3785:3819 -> -0.15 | 5.63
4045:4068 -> -0.11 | 6.53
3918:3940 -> 0.18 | 4.57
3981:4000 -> -0.14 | 6.39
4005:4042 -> -0.16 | 6.67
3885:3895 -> 0.17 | 4.51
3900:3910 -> -0.17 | 6.2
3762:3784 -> -0.12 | 5.36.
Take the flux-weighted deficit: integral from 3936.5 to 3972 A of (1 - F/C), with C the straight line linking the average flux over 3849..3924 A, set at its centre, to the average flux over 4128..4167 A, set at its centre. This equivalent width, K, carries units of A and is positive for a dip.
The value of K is 5.8 A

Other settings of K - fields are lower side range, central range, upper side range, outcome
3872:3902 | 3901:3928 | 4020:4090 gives -2.2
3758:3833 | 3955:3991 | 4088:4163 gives 4.2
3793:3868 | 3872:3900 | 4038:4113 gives 1.5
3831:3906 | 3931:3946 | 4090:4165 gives 4.1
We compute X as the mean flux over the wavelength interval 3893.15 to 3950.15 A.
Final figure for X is 5.53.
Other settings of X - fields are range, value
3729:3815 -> 5.21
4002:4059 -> 6.63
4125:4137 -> 6.52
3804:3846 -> 5.57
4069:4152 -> 6.22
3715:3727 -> 4.73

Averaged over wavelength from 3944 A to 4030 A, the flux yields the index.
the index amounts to 5.98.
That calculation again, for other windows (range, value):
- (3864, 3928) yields 5.93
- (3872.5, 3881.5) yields 6.28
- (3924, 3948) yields 4.66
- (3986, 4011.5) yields 6.47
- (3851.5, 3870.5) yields 6.45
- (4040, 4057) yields 6.55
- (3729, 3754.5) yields 4.49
